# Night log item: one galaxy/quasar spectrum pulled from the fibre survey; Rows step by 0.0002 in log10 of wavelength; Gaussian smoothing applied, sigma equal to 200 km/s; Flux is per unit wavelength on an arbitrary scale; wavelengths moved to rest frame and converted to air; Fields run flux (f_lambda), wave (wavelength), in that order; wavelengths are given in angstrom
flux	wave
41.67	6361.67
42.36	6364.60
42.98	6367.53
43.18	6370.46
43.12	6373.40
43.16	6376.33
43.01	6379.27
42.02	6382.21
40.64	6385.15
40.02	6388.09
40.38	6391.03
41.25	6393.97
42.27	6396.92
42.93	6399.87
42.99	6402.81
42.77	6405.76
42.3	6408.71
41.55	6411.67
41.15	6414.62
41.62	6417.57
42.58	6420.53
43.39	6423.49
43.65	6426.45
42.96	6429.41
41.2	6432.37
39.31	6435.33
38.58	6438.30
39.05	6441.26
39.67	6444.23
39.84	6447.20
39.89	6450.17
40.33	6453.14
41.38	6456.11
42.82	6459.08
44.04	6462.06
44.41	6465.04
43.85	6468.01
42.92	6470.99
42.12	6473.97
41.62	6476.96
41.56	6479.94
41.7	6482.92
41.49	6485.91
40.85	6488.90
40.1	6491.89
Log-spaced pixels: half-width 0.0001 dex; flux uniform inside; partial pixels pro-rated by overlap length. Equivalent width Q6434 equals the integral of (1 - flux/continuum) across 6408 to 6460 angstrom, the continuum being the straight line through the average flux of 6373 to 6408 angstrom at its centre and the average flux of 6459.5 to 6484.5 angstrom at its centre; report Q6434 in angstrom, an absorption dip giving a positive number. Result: 1.6 angstrom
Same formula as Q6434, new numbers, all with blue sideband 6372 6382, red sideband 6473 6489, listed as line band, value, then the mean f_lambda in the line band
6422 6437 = 0.1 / 42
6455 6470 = -0.5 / 43.3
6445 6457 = 0.5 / 40.3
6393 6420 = 0.3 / 42.1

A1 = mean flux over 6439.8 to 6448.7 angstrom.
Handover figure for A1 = 39.5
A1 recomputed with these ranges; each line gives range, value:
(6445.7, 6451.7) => 39.9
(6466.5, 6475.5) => 43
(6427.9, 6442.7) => 40.2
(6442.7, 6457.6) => 40.2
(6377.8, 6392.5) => 41.2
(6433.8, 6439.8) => 39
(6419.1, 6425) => 43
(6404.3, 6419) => 41.9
